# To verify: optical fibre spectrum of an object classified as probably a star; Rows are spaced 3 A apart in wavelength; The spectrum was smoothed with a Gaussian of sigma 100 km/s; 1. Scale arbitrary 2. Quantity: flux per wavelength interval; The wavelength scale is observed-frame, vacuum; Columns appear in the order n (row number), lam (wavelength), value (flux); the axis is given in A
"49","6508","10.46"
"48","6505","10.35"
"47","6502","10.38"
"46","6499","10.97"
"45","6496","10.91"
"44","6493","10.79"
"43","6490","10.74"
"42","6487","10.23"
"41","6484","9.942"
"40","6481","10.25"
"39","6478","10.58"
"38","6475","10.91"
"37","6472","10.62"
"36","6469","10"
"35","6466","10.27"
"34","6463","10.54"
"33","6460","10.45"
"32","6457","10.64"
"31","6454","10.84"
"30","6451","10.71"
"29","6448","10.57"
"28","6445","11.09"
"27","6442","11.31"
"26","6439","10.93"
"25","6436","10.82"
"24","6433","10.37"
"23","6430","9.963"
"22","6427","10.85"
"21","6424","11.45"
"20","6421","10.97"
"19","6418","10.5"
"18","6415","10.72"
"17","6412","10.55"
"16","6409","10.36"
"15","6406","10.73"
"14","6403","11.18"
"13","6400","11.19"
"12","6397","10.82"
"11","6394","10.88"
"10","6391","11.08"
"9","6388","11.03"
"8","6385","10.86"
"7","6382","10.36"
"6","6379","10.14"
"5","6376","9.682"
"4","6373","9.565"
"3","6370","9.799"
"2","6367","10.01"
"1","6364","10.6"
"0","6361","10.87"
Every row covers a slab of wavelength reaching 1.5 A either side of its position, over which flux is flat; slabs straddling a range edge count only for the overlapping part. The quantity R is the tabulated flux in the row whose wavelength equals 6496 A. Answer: 10.91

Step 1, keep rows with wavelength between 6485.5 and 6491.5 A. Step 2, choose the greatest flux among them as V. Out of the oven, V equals 10.74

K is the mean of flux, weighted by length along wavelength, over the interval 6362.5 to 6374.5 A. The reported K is 9.99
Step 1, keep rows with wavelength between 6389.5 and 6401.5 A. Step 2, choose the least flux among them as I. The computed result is 10.82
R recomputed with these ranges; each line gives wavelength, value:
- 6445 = 11.09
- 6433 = 10.37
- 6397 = 10.82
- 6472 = 10.62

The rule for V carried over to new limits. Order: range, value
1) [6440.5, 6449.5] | 11.31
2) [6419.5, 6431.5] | 11.45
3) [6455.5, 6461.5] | 10.64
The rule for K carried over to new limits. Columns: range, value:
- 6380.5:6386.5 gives 10.6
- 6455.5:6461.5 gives 10.5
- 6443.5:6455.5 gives 10.8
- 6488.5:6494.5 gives 10.8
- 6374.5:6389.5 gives 10.4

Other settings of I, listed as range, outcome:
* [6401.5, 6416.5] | 10.36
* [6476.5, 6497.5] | 9.942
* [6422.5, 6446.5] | 9.963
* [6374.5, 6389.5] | 9.682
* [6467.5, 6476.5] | 10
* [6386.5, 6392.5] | 11.03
